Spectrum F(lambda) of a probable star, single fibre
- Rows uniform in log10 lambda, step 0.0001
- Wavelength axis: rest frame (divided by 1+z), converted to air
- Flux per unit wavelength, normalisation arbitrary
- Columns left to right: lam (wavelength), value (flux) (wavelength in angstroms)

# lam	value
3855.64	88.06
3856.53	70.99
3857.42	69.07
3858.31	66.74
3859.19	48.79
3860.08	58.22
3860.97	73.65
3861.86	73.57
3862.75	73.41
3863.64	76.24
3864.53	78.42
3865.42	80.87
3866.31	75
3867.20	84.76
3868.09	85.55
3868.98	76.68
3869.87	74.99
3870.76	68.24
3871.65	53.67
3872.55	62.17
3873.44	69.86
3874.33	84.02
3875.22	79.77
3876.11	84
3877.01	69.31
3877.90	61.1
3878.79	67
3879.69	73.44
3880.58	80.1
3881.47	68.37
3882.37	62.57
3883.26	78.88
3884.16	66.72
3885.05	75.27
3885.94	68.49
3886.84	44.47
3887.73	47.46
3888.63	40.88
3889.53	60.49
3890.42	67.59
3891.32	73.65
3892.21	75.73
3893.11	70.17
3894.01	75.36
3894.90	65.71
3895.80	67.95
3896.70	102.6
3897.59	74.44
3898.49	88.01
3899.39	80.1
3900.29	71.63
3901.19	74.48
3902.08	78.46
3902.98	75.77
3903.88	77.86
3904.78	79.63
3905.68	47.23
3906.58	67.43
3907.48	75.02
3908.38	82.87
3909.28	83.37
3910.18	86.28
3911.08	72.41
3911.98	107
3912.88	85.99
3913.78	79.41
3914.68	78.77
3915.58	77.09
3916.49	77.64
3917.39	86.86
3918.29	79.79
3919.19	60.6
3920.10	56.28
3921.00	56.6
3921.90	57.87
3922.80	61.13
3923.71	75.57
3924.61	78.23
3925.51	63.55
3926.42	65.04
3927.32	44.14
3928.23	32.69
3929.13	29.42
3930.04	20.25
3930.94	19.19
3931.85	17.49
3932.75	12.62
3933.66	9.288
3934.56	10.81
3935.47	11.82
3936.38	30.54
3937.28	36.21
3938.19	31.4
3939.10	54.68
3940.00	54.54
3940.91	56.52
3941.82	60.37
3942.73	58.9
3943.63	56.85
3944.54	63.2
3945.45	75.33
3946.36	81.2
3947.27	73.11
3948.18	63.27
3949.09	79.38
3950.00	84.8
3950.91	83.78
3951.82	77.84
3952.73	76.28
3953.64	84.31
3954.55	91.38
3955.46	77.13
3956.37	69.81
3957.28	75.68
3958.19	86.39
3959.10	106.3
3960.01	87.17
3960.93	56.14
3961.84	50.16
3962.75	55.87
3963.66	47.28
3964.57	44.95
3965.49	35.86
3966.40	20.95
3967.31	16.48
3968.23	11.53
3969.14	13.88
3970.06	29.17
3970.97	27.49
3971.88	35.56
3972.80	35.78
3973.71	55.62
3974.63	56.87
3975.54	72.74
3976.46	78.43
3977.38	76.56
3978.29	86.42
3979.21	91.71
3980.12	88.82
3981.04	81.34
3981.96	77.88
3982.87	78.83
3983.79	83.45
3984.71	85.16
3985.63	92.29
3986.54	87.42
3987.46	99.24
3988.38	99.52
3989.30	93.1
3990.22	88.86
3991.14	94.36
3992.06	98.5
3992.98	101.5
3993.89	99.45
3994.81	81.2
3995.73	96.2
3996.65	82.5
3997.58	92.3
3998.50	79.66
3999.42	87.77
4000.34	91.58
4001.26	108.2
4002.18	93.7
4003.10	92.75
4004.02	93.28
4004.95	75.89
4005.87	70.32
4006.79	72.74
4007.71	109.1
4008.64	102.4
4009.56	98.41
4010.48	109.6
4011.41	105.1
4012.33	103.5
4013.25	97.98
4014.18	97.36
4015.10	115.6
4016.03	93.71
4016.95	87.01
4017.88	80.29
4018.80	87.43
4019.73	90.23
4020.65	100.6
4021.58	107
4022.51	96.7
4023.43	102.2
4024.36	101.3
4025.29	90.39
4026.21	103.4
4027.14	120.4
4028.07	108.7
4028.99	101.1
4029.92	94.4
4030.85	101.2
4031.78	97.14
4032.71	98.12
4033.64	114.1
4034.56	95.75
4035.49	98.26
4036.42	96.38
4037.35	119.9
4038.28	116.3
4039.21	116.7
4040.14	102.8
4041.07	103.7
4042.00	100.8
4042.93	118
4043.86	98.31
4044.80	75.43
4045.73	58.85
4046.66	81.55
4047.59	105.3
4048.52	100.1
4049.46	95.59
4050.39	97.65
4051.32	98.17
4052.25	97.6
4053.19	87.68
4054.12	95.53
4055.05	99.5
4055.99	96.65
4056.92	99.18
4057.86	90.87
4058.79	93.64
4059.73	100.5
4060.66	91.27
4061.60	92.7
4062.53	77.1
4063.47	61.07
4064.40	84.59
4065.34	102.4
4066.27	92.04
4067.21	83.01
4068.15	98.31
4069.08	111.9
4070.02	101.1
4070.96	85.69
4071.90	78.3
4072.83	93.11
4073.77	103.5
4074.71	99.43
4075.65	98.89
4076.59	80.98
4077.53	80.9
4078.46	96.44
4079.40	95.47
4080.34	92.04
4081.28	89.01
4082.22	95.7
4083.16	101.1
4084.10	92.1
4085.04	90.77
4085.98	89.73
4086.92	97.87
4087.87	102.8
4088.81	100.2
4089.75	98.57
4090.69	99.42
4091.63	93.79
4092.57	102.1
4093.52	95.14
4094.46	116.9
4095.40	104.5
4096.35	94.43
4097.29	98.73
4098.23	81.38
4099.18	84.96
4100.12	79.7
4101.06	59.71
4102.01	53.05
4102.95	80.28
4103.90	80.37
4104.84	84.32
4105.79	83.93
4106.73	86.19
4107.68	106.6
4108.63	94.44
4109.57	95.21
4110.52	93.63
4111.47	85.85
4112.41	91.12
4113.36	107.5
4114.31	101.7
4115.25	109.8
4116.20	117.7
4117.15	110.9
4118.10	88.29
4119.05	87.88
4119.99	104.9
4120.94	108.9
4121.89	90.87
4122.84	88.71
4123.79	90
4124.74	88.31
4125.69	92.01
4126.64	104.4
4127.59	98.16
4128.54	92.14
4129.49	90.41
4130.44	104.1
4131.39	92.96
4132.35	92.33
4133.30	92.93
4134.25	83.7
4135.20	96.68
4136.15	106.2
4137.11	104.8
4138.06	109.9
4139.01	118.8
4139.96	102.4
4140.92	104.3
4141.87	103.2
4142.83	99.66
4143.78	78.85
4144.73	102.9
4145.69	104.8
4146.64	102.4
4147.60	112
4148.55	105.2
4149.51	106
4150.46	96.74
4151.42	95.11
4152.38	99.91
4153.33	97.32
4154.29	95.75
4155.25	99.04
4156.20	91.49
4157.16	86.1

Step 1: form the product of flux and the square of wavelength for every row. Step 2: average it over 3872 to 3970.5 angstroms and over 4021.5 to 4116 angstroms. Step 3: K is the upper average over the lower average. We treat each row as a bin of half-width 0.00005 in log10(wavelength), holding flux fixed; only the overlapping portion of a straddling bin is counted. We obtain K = 1.63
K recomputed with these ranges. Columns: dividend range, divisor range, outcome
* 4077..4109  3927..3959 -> 1.79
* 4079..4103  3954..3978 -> 1.79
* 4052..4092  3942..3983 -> 1.54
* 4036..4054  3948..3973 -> 1.77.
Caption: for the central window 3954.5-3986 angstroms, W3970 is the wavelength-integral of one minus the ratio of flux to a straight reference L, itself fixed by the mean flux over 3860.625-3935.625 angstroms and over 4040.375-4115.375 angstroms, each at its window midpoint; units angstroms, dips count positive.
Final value 6.3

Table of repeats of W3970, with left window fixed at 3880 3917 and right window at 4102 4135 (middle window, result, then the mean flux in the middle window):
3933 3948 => 5.8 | 47.6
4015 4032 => -2.7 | 98.5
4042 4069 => -1.3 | 92.3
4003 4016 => -1.9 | 96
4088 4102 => -0.1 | 92.4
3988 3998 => -1.3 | 93.3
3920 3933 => 5.1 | 46.3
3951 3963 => 0.3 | 77.1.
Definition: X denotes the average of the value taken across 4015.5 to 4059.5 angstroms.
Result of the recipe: 98.2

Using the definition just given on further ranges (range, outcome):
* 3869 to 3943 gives 63.4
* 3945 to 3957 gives 78.2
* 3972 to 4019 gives 88.1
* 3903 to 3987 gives 61.8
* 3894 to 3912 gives 77.2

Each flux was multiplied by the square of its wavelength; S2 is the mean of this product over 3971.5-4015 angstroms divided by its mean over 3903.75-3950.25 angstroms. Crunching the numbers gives 1.53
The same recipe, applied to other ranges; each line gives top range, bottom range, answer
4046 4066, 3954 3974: 1.88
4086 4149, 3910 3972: 1.84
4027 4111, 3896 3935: 1.59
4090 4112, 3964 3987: 1.62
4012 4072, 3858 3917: 1.43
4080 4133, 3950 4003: 1.36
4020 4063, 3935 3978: 1.78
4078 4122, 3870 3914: 1.44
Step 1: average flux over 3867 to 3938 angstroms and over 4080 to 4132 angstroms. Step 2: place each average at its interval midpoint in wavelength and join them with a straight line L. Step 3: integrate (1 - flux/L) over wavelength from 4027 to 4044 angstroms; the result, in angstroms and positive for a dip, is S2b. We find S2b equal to -4.4 angstroms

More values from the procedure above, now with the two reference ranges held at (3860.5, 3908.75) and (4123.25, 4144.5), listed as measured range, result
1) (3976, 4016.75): -4.0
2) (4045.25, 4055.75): -0.4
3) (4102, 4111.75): 0.8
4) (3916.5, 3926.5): 1.0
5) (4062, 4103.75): 0.5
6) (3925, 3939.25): 8.6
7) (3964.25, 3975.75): 6.6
